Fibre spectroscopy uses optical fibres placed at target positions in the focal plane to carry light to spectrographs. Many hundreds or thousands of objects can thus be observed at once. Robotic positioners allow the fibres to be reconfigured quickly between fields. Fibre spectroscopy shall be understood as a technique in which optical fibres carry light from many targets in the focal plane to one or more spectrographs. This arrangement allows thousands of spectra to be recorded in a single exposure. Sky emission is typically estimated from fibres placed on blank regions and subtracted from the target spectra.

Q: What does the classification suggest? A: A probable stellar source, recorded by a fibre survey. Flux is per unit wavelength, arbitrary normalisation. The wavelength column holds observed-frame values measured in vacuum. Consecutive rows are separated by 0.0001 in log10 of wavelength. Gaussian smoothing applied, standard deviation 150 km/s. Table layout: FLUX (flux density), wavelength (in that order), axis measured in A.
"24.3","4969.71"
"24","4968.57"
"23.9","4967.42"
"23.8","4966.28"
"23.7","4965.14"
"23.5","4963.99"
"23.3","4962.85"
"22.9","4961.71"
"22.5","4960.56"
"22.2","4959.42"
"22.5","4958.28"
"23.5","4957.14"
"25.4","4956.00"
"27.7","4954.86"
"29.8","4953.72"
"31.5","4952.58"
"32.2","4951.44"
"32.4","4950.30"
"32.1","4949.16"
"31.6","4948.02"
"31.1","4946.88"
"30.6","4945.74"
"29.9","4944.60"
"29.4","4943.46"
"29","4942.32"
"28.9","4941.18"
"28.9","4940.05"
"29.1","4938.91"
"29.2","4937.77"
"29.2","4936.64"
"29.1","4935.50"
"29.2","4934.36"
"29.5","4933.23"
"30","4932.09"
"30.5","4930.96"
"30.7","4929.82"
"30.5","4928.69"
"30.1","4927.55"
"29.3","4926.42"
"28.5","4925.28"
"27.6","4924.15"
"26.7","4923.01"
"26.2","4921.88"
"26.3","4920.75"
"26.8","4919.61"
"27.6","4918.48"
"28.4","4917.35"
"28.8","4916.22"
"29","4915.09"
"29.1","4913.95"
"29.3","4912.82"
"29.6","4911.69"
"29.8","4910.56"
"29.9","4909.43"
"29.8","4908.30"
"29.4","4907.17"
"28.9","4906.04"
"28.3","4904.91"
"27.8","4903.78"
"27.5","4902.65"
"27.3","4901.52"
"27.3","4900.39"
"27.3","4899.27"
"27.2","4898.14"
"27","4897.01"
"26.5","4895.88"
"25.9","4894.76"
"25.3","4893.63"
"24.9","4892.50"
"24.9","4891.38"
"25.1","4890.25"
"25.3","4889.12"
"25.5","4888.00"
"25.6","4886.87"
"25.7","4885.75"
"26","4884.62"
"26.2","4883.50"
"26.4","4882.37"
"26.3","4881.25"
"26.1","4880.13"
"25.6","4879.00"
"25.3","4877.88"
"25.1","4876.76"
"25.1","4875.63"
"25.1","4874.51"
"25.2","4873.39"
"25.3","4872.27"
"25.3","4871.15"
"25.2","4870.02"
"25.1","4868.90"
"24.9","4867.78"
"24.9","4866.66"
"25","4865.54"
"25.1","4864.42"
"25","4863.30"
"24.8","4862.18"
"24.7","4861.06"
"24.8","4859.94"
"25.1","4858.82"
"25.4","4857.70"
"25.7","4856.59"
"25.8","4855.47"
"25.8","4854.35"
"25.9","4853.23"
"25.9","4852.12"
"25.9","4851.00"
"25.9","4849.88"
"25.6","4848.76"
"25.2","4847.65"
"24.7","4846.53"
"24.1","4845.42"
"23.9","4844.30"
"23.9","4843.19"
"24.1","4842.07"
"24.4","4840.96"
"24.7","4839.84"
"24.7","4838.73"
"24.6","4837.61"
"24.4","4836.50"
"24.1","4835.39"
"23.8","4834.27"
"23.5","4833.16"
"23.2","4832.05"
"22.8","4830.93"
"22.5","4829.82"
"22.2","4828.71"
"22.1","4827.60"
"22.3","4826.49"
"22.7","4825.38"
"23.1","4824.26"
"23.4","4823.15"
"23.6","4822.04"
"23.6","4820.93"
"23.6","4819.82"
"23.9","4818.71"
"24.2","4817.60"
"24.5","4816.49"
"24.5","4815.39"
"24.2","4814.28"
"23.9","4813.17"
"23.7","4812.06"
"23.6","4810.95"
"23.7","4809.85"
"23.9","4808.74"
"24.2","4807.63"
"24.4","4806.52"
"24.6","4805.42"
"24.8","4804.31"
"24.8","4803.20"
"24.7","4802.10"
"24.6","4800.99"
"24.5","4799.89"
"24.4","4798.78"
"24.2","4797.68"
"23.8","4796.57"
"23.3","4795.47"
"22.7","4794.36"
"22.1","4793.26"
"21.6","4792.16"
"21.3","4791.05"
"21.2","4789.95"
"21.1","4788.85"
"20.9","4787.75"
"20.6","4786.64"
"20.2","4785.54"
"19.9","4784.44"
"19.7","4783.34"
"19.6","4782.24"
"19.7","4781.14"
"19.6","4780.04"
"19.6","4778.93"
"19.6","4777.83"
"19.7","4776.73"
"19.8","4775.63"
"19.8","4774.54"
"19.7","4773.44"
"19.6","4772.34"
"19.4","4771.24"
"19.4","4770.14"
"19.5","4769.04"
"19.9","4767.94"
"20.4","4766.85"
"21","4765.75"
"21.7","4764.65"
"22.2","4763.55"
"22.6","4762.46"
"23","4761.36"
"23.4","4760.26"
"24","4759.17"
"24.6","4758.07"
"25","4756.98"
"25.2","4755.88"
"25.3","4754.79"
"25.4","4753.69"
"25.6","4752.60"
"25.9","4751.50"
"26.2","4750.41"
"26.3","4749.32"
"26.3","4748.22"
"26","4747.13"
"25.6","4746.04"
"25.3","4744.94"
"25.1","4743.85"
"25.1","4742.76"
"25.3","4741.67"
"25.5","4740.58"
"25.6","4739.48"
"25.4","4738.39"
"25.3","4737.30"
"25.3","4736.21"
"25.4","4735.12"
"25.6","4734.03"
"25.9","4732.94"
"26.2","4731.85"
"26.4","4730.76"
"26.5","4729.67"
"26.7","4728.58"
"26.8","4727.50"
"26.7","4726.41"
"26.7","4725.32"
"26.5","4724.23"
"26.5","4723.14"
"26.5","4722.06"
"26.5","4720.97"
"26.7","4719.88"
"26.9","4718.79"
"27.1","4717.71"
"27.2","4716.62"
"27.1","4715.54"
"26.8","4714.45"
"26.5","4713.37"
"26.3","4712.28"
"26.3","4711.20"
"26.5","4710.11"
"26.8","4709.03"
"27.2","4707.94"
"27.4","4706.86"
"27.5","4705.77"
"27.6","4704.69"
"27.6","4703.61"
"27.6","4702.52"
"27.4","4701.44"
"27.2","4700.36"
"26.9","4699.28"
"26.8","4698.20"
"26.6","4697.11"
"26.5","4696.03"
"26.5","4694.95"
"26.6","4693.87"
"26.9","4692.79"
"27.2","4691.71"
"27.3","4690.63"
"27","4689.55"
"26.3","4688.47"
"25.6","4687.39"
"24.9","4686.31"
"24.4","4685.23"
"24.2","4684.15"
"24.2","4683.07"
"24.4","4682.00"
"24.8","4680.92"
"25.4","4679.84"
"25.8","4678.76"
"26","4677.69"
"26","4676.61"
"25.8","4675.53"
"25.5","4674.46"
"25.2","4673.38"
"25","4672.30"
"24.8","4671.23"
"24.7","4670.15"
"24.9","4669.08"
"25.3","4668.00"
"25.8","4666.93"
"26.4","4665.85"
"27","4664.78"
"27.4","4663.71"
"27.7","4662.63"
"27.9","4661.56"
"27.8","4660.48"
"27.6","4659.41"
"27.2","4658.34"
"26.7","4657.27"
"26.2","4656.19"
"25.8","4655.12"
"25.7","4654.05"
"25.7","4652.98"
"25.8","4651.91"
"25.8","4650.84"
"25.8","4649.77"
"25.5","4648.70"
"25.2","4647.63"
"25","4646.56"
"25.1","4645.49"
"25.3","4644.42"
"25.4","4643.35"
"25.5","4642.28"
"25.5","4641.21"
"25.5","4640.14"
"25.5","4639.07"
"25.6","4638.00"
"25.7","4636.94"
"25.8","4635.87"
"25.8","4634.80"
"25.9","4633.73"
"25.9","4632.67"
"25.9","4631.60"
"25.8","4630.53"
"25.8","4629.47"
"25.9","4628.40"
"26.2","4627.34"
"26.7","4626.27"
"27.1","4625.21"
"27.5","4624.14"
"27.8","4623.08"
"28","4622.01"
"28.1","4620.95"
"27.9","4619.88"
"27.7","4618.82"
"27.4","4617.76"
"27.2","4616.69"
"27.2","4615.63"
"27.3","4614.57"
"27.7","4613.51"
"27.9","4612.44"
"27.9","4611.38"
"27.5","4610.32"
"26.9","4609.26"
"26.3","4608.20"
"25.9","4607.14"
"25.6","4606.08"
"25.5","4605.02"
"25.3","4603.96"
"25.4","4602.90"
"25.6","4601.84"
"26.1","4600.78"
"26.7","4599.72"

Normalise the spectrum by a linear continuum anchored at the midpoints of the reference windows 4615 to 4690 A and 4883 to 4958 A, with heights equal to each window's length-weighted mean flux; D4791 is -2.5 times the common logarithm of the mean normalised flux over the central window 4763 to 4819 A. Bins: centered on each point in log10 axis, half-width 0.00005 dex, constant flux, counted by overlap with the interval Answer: 0.23 mag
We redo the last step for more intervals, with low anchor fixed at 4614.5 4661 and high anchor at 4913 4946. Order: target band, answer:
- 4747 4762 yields 0.09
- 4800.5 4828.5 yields 0.17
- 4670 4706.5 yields 0.03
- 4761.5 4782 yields 0.33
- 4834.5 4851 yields 0.14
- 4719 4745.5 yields 0.05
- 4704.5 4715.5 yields 0.00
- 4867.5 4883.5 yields 0.12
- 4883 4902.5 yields 0.10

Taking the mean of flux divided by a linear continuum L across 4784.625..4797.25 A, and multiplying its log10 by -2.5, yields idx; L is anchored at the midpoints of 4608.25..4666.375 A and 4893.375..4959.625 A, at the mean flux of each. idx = 0.26 mag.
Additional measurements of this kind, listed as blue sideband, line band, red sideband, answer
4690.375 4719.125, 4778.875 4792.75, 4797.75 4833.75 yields 0.203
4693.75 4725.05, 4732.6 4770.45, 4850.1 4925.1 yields 0.106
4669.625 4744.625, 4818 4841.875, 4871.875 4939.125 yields 0.151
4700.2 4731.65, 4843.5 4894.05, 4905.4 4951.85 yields 0.134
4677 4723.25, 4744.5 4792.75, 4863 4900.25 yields 0.183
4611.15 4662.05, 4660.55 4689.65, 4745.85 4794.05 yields -0.021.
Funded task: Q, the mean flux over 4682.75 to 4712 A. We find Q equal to 26.6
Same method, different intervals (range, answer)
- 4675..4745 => 26.3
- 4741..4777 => 23.2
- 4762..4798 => 20.7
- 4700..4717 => 27.1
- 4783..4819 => 23.2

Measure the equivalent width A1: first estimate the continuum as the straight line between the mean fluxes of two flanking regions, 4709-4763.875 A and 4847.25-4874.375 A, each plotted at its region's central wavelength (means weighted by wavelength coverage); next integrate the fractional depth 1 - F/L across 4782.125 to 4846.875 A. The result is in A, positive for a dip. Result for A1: 5.5 A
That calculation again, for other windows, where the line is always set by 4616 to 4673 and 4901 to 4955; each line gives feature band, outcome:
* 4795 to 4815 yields 2.7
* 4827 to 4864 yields 5.0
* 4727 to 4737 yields 0.4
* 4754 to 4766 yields 1.7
